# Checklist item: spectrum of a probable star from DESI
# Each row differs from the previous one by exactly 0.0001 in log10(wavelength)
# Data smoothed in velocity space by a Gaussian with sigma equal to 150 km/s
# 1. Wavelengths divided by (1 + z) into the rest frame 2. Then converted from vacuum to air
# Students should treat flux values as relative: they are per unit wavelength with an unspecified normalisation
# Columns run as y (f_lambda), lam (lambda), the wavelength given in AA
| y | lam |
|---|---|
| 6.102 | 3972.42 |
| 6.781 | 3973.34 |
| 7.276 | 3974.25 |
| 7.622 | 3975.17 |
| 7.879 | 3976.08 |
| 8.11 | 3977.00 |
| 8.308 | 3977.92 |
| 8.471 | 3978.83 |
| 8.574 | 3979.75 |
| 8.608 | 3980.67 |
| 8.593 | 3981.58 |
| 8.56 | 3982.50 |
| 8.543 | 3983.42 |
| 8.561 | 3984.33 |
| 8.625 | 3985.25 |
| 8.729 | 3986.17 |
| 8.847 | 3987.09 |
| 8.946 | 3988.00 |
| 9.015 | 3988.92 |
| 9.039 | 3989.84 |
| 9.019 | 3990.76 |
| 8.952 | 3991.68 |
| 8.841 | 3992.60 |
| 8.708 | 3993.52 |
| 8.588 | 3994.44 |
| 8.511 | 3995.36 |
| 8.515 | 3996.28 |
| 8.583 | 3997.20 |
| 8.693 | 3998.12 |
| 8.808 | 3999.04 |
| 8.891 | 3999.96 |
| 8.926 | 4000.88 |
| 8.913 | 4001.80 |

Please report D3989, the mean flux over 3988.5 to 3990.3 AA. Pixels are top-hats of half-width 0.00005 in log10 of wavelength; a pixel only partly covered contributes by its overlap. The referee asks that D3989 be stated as 9.02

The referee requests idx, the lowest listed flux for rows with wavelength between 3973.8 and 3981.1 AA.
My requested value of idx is 7.276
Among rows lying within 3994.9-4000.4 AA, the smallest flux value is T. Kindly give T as 8.511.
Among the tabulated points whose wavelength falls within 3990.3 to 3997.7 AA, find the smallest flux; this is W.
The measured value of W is 8.511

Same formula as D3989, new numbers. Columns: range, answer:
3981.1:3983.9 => 8.59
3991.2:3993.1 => 8.88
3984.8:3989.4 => 8.84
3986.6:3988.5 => 8.92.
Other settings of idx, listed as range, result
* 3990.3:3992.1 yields 8.952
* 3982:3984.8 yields 8.543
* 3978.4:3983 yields 8.471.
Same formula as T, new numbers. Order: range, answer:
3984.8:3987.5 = 8.625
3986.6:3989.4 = 8.847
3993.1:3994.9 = 8.588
